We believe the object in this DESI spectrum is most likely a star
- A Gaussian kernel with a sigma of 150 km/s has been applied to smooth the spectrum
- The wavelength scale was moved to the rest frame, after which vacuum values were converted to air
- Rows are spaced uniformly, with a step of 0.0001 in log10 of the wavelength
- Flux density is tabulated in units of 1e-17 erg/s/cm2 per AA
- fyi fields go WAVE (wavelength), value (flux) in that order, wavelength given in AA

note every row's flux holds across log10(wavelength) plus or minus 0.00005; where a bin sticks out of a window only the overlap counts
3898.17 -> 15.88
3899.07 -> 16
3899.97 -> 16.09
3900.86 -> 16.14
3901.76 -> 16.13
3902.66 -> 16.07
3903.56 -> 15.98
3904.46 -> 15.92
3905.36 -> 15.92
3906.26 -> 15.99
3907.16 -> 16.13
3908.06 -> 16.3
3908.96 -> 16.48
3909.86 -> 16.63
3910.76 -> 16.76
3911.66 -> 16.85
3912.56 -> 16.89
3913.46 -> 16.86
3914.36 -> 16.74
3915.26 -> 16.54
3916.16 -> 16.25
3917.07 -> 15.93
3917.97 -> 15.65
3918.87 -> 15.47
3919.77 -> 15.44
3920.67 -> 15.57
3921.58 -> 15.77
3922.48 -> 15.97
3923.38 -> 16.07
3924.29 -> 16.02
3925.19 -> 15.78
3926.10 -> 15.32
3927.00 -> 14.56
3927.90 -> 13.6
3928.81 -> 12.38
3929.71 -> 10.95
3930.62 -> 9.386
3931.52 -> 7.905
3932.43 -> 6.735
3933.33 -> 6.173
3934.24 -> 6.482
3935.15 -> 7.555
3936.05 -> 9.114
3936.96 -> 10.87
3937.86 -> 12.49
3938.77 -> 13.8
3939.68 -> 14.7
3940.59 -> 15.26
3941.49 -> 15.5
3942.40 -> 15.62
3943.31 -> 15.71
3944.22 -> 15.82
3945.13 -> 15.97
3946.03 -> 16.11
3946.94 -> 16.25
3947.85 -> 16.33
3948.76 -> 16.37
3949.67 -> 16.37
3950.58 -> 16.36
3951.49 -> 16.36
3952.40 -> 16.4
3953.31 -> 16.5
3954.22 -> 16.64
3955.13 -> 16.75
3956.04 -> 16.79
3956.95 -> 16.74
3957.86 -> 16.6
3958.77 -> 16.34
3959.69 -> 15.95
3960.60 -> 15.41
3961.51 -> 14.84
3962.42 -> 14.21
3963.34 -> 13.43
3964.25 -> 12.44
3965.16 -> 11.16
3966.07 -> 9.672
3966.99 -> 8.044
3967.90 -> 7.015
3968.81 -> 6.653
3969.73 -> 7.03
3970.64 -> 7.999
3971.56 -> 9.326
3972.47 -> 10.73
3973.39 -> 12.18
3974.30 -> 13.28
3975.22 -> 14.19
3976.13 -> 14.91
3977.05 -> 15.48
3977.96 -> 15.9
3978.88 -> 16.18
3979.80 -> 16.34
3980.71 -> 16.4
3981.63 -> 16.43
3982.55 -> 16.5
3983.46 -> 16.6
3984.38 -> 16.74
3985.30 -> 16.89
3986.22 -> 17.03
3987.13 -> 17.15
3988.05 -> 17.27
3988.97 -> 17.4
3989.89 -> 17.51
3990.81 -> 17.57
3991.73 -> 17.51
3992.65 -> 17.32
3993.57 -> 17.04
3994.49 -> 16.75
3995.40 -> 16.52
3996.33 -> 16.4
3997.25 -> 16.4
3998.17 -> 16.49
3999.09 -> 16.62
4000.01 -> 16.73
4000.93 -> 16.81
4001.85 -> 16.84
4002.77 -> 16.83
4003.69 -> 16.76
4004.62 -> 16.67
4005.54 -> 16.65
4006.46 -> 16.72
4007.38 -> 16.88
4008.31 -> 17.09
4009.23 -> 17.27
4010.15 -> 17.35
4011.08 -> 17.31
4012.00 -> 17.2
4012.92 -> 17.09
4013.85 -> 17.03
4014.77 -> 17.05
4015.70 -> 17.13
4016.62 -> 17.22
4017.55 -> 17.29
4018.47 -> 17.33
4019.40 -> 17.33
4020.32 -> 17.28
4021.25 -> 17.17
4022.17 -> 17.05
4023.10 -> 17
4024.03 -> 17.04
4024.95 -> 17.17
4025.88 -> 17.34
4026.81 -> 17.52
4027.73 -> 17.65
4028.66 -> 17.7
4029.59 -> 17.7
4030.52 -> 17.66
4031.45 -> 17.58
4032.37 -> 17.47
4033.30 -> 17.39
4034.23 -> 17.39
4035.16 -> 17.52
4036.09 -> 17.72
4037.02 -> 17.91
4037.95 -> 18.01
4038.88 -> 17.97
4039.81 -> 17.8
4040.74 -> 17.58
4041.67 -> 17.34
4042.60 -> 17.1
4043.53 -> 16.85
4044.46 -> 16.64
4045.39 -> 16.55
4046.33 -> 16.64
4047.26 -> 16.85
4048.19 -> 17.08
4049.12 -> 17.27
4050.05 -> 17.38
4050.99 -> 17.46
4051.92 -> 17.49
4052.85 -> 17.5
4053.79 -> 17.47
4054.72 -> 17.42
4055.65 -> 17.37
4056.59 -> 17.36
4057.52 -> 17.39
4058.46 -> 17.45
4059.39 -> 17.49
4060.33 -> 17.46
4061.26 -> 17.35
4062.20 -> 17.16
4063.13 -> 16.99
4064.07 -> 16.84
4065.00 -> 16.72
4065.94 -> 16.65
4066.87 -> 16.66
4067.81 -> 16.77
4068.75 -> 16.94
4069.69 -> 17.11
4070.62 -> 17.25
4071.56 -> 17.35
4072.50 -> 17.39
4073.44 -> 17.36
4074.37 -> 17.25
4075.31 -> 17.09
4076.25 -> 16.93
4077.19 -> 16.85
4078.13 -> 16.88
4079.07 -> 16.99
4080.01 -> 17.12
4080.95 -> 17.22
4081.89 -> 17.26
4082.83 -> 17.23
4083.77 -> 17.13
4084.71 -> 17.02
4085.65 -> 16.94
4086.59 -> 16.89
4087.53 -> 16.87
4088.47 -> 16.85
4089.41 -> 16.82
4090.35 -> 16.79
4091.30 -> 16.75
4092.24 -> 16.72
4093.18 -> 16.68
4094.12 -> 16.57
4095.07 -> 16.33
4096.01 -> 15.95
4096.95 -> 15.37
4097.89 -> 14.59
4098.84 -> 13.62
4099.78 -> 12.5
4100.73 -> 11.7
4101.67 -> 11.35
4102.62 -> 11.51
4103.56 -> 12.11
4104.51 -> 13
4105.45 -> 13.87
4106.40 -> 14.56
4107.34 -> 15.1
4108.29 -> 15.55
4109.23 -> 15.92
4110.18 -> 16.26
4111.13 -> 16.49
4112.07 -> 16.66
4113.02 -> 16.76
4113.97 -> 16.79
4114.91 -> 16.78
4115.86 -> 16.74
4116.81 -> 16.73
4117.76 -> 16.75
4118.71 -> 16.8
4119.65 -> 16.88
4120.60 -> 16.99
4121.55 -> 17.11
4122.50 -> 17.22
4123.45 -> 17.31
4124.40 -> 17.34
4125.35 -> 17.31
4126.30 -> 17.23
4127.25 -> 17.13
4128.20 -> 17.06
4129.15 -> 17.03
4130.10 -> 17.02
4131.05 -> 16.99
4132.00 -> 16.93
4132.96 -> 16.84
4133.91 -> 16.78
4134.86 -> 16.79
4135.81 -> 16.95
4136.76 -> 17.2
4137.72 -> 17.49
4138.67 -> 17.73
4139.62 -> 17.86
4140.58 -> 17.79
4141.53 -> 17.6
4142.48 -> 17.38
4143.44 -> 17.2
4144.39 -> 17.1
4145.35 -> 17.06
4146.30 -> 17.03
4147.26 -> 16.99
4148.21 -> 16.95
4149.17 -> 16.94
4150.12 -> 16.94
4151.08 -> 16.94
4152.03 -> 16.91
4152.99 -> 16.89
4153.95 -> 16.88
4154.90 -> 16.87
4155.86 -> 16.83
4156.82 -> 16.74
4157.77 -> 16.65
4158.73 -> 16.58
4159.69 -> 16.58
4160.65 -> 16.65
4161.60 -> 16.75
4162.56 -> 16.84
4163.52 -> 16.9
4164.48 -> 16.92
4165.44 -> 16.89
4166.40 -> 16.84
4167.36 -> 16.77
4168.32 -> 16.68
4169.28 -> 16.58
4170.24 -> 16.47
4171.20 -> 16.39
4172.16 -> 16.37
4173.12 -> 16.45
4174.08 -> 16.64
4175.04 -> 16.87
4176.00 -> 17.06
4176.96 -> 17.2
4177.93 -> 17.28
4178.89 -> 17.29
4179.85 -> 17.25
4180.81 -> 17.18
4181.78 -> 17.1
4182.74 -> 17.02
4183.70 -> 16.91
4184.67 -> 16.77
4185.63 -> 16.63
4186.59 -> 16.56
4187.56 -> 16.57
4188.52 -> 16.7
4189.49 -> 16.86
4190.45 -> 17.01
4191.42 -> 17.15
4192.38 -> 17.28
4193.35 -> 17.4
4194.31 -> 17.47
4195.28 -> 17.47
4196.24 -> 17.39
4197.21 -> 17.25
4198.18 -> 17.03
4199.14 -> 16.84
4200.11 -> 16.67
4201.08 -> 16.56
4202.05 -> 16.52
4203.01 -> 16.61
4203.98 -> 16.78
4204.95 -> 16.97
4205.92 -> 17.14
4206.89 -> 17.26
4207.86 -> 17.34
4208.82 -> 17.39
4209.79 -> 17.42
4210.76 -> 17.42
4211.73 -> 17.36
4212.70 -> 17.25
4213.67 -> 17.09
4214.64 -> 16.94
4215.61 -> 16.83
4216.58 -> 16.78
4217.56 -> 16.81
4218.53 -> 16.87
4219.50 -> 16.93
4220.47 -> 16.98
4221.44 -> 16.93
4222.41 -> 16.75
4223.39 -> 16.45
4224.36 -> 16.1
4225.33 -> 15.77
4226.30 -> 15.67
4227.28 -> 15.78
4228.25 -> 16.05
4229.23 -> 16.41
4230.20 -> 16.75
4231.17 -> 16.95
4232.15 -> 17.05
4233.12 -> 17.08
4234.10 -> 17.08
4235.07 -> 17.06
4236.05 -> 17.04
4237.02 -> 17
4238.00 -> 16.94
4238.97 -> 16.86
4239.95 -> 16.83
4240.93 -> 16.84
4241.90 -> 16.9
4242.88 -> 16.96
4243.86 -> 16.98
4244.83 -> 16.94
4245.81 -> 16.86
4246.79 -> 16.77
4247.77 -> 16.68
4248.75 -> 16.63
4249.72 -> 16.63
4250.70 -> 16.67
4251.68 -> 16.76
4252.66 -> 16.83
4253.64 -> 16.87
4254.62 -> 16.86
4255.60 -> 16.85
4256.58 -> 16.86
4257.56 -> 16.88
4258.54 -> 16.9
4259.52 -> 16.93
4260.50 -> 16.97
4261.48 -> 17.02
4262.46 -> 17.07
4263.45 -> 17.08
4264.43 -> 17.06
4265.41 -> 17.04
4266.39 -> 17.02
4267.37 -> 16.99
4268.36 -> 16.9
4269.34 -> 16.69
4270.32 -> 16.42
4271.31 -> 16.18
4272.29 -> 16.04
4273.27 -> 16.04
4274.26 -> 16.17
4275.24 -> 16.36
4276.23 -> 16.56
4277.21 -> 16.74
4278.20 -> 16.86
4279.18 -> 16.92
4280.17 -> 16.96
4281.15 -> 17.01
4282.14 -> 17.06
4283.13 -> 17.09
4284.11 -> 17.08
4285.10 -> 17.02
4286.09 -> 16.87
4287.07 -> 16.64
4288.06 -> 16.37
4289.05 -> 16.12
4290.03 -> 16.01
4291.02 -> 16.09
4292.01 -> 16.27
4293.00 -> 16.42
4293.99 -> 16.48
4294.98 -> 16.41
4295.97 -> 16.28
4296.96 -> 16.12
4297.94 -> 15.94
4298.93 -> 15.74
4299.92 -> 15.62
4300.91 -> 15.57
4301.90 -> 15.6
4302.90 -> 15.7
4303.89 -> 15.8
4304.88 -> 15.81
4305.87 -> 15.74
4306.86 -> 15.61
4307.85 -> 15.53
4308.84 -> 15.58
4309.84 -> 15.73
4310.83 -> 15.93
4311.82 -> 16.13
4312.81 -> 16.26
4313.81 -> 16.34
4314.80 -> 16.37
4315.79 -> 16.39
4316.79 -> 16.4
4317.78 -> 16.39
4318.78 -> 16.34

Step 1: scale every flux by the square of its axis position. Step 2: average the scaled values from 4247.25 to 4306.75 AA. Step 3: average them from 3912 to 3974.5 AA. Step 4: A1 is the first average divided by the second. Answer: 1.4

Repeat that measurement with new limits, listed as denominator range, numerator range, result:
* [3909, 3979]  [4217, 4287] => 1.40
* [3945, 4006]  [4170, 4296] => 1.25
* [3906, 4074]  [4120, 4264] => 1.18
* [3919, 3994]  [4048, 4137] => 1.25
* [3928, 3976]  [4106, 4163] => 1.43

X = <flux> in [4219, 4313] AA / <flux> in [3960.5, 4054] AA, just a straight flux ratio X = 1.03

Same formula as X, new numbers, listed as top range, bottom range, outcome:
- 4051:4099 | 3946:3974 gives 1.24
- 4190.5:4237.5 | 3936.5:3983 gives 1.19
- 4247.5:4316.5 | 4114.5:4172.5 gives 0.97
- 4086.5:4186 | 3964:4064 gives 1.01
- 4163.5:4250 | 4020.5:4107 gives 1.01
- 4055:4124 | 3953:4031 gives 1.04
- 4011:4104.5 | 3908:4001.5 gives 1.15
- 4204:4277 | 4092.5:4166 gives 1.03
